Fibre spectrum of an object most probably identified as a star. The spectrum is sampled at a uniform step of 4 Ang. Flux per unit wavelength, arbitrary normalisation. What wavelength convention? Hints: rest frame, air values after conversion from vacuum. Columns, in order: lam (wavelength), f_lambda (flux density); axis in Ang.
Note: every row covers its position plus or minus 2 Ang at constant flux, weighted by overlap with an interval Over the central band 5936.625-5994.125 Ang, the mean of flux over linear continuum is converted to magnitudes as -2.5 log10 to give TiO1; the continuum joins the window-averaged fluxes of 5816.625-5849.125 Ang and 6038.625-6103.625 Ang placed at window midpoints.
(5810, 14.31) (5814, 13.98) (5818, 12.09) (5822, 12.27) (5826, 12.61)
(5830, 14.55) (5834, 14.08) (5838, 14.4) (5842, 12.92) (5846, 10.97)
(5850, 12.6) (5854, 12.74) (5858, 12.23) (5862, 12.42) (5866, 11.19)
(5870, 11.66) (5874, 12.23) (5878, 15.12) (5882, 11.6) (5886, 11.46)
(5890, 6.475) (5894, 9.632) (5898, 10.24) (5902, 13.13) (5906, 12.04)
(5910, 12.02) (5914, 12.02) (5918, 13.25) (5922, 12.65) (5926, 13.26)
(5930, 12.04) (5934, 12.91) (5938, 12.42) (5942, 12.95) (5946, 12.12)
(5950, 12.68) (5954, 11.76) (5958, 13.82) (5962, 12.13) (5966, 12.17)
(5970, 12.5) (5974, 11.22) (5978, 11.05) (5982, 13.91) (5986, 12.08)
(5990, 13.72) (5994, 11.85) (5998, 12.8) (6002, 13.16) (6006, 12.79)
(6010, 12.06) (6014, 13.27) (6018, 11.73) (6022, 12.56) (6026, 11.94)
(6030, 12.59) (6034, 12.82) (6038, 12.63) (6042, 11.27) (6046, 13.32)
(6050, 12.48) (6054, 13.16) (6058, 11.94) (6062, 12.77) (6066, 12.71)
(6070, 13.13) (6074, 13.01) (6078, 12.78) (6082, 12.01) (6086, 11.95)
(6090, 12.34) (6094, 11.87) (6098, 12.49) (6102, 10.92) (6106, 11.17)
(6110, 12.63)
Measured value 0.02 mag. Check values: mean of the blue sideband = 13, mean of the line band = 12.4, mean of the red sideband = 12.4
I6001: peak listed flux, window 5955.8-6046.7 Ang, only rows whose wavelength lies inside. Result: 13.91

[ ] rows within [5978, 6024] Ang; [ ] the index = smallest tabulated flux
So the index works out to 11.05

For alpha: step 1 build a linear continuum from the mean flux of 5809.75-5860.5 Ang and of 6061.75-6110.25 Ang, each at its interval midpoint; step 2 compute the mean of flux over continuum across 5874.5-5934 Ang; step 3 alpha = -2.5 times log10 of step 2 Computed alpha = 0.086 mag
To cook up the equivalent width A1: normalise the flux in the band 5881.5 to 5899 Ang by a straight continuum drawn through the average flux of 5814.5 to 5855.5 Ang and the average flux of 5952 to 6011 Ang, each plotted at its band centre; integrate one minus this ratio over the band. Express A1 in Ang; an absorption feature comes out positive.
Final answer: 4.2 Ang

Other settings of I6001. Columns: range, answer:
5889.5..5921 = 13.25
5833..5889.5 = 15.12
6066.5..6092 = 13.13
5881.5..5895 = 11.6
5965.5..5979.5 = 12.5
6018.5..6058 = 13.32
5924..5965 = 13.82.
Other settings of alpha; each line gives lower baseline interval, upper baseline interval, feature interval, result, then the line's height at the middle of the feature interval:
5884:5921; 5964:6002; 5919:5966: -0.07 mag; 11.8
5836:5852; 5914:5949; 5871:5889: 0.04 mag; 12.7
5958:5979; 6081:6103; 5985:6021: -0.05 mag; 12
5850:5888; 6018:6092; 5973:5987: 0.03 mag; 12.4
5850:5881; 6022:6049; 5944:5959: 0.00 mag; 12.5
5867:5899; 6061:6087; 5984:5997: -0.05 mag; 12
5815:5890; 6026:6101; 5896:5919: 0.04 mag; 12.5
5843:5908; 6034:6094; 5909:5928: -0.07 mag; 11.8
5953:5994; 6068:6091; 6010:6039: 0.00 mag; 12.5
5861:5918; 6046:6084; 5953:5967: -0.05 mag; 12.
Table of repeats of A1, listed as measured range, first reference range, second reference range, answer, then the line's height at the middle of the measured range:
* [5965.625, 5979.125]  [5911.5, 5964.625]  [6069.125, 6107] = 0.8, 12.5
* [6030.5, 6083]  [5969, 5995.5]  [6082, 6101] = -2.0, 12.2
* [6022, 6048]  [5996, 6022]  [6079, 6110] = -0.1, 12.4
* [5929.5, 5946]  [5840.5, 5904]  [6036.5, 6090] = -0.8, 12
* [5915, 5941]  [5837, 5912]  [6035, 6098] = -1.6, 12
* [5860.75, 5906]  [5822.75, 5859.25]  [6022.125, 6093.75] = 5.3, 12.9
